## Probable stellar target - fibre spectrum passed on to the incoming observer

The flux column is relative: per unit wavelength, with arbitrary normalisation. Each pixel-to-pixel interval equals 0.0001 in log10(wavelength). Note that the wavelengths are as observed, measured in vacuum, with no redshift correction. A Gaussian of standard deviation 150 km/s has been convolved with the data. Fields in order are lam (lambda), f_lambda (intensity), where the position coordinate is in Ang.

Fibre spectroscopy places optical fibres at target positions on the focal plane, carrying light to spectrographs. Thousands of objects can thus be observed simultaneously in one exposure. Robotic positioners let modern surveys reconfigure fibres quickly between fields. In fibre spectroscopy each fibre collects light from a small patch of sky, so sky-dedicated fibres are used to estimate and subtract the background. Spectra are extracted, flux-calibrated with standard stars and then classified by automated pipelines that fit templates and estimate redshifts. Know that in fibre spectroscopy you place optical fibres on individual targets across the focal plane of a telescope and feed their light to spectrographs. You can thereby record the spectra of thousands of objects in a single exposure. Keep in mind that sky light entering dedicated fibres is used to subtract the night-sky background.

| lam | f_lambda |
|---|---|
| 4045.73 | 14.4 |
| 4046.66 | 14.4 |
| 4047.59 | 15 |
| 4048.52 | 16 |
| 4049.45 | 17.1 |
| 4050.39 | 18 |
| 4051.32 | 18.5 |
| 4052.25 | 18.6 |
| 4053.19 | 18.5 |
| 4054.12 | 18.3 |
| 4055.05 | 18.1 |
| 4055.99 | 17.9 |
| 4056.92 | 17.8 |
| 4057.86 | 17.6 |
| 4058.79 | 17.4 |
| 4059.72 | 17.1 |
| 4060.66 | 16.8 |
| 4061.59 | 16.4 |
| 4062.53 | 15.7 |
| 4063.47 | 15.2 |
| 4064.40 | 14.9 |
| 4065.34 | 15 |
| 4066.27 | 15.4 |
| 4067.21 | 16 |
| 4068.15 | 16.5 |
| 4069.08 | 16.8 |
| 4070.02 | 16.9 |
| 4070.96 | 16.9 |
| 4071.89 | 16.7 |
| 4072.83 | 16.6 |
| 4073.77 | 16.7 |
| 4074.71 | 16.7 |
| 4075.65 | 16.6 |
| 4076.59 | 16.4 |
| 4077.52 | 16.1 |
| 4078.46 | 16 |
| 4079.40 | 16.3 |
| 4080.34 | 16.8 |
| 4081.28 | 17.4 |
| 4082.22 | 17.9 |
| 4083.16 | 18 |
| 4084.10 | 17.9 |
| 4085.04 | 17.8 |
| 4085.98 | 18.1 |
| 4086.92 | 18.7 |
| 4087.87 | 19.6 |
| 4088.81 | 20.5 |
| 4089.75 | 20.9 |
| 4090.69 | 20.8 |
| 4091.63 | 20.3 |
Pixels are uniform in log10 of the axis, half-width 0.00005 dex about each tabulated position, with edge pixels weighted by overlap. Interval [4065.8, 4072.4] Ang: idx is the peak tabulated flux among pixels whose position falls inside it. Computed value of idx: 16.9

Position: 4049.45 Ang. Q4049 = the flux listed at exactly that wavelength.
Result 17.1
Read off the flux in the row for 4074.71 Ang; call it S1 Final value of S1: 16.7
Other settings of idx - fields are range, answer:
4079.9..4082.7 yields 17.9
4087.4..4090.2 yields 20.9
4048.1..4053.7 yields 18.6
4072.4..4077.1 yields 16.7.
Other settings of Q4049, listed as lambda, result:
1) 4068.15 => 16.5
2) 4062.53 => 15.7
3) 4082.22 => 17.9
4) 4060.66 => 16.8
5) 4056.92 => 17.8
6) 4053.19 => 18.5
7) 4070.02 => 16.9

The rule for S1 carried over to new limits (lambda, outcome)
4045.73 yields 14.4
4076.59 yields 16.4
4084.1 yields 17.9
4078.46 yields 16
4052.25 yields 18.6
